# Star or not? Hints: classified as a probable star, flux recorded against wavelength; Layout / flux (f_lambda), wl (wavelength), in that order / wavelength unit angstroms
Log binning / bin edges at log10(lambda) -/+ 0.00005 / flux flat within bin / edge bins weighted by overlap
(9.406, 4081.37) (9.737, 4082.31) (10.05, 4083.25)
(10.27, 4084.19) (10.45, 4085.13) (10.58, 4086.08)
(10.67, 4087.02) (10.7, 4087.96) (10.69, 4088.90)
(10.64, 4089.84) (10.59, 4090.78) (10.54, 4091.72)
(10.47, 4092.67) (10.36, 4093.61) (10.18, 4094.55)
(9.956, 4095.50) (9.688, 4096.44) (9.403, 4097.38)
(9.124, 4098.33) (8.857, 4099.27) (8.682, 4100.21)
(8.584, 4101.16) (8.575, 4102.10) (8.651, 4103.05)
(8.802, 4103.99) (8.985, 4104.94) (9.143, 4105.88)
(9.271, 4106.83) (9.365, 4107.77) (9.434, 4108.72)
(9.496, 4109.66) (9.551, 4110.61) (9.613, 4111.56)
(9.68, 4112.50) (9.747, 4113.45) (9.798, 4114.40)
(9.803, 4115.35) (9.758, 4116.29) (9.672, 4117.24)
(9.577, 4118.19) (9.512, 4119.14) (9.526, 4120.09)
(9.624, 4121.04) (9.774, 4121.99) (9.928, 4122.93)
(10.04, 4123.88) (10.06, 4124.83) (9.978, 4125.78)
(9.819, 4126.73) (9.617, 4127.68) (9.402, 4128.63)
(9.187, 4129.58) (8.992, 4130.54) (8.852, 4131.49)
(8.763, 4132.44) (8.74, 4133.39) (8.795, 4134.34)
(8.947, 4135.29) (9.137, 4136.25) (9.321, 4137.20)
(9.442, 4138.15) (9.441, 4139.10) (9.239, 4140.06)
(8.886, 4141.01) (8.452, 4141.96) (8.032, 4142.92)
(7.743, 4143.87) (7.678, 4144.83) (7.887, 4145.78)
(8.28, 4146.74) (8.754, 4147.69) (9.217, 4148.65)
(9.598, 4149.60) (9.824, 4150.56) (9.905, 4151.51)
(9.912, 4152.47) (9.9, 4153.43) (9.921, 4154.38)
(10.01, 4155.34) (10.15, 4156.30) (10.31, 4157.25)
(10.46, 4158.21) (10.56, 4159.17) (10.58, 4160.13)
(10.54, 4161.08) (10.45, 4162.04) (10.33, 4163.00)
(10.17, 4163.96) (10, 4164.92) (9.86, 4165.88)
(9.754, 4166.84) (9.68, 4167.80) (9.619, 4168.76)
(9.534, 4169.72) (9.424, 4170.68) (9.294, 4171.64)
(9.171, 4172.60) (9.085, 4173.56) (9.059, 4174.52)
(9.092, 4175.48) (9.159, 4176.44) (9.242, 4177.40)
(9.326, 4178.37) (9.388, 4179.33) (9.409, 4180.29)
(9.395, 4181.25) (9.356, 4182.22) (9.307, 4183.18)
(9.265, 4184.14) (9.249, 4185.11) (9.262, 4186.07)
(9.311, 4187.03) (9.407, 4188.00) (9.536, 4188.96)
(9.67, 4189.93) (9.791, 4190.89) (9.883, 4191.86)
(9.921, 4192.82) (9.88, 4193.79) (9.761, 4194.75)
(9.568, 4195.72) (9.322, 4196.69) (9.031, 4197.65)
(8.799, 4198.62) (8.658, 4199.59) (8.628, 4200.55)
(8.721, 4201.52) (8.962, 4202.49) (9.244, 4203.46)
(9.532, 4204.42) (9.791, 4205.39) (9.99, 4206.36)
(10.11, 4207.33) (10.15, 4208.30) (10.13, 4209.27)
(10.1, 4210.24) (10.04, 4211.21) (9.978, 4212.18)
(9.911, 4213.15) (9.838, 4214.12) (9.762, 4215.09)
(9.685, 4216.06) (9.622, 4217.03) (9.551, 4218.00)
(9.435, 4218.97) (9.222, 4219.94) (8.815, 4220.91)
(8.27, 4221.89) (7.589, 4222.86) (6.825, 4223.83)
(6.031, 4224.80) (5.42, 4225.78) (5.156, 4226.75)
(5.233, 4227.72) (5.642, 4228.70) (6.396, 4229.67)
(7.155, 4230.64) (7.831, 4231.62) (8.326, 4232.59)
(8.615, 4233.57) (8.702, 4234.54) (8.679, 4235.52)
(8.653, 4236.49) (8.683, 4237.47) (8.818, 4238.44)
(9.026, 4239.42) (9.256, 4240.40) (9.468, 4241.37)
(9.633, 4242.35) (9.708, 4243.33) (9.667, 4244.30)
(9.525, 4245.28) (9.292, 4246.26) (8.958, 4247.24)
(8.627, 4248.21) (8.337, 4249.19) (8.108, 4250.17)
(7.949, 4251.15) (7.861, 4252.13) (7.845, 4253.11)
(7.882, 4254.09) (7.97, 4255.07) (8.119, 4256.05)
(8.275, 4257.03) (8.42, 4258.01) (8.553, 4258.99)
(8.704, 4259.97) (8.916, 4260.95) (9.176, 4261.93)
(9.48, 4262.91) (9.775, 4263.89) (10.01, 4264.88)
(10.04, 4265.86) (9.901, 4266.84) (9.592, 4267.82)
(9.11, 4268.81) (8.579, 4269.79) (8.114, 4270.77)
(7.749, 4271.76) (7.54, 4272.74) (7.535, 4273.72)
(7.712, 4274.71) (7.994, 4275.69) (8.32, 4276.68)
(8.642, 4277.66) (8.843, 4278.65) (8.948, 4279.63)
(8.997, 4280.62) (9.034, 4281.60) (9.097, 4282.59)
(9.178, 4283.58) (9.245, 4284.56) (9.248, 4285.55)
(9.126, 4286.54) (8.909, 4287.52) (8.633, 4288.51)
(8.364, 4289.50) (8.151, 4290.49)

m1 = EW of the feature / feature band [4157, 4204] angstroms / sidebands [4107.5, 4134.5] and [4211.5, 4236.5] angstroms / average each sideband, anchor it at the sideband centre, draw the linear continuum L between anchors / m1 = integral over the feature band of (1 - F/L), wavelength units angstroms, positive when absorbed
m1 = -4.5 angstroms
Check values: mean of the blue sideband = 9.53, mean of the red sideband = 8.1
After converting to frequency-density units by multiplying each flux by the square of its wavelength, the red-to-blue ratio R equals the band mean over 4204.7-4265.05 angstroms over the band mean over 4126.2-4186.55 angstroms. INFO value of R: 0.96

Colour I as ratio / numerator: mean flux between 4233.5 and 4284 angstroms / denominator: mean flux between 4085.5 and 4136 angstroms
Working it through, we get 0.91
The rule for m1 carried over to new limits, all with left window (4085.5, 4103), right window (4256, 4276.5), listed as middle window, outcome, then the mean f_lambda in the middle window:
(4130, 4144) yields 1.0 angstroms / 8.88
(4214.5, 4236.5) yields 2.8 angstroms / 7.85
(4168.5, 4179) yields 0.1 angstroms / 9.27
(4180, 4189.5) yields -0.1 angstroms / 9.35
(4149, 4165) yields -1.2 angstroms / 10.2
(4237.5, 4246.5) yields -0.5 angstroms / 9.34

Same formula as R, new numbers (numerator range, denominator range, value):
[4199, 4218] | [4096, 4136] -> 1.08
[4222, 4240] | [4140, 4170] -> 0.80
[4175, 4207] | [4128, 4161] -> 1.03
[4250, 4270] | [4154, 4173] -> 0.92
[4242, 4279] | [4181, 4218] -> 0.94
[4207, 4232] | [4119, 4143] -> 0.94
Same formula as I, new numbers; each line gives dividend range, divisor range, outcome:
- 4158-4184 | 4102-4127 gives 1.01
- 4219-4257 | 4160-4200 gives 0.85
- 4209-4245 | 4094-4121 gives 0.91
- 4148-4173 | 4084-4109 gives 1.02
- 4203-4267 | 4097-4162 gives 0.93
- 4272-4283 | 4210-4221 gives 0.87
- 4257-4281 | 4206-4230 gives 1.03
